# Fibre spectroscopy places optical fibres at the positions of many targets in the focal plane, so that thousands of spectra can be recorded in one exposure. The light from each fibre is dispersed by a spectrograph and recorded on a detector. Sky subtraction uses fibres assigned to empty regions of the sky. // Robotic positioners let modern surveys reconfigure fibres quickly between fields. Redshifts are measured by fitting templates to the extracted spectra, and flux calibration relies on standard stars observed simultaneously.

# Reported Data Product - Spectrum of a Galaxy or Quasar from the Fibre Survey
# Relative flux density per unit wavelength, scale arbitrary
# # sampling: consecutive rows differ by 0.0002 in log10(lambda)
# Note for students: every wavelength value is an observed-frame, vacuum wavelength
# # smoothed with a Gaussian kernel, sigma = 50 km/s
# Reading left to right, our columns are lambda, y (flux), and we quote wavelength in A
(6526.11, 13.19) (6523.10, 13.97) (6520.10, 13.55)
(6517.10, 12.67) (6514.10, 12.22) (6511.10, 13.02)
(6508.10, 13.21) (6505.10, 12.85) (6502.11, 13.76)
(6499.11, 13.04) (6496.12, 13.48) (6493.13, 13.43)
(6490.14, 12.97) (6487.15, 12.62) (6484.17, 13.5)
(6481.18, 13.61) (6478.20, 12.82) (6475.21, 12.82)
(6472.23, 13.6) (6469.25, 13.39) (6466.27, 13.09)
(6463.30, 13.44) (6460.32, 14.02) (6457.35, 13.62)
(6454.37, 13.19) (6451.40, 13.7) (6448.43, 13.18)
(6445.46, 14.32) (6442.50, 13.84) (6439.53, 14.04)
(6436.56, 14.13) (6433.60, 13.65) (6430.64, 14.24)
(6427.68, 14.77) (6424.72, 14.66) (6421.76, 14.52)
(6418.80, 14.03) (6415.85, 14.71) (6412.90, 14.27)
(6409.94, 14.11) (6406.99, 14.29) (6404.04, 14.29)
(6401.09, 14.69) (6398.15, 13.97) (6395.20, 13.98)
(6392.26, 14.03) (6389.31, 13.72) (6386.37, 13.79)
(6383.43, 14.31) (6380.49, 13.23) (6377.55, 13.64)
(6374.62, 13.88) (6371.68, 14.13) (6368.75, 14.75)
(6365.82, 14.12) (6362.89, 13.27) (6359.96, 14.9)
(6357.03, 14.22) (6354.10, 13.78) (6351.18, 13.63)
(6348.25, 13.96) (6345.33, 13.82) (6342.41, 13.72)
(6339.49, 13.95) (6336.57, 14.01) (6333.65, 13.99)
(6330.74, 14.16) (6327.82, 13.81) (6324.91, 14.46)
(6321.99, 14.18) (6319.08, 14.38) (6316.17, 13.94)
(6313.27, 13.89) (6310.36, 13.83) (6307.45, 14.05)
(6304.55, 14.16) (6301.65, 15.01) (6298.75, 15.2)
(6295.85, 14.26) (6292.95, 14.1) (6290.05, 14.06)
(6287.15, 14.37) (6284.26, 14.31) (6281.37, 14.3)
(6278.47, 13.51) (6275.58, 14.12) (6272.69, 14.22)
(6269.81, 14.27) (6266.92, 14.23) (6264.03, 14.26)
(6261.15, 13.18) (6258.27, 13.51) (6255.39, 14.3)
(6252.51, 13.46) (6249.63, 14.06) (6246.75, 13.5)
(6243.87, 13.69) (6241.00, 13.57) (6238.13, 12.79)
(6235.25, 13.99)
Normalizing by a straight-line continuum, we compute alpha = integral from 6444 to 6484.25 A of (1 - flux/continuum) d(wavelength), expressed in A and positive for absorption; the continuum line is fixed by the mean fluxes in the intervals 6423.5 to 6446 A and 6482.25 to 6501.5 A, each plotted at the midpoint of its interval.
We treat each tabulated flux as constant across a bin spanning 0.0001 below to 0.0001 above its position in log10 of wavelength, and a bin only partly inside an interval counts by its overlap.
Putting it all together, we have 0.7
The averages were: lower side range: 14.2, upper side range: 13.2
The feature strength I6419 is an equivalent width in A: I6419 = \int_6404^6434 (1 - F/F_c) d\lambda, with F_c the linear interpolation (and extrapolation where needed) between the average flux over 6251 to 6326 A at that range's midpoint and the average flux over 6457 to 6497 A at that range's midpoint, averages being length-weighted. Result -1.7 A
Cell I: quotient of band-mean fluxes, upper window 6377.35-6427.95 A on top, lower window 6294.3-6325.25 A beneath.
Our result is 0.99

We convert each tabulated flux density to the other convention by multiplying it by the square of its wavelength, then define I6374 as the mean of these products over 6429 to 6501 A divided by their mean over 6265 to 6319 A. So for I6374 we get 1.0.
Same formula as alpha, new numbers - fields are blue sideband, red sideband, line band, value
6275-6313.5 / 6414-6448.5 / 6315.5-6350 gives 0.5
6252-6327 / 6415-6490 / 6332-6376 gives -0.1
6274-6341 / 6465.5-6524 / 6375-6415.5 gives -1.0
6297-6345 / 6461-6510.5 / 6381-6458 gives -2.6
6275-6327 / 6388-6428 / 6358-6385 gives 0.4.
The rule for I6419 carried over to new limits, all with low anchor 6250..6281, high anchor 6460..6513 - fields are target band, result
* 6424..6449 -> -1.3 A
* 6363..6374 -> -0.5 A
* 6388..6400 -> -0.4 A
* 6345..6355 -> -0.1 A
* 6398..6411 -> -0.8 A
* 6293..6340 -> -1.5 A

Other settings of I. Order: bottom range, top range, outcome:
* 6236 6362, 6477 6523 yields 0.94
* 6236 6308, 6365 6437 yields 1.01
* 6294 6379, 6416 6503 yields 0.97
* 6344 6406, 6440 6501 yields 0.96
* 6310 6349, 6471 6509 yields 0.94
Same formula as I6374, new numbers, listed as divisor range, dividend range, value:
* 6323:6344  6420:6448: 1.05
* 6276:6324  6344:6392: 1.00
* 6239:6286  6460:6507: 1.02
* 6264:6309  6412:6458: 1.03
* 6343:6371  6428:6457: 1.01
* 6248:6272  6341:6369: 1.04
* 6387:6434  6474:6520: 0.94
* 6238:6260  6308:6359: 1.05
